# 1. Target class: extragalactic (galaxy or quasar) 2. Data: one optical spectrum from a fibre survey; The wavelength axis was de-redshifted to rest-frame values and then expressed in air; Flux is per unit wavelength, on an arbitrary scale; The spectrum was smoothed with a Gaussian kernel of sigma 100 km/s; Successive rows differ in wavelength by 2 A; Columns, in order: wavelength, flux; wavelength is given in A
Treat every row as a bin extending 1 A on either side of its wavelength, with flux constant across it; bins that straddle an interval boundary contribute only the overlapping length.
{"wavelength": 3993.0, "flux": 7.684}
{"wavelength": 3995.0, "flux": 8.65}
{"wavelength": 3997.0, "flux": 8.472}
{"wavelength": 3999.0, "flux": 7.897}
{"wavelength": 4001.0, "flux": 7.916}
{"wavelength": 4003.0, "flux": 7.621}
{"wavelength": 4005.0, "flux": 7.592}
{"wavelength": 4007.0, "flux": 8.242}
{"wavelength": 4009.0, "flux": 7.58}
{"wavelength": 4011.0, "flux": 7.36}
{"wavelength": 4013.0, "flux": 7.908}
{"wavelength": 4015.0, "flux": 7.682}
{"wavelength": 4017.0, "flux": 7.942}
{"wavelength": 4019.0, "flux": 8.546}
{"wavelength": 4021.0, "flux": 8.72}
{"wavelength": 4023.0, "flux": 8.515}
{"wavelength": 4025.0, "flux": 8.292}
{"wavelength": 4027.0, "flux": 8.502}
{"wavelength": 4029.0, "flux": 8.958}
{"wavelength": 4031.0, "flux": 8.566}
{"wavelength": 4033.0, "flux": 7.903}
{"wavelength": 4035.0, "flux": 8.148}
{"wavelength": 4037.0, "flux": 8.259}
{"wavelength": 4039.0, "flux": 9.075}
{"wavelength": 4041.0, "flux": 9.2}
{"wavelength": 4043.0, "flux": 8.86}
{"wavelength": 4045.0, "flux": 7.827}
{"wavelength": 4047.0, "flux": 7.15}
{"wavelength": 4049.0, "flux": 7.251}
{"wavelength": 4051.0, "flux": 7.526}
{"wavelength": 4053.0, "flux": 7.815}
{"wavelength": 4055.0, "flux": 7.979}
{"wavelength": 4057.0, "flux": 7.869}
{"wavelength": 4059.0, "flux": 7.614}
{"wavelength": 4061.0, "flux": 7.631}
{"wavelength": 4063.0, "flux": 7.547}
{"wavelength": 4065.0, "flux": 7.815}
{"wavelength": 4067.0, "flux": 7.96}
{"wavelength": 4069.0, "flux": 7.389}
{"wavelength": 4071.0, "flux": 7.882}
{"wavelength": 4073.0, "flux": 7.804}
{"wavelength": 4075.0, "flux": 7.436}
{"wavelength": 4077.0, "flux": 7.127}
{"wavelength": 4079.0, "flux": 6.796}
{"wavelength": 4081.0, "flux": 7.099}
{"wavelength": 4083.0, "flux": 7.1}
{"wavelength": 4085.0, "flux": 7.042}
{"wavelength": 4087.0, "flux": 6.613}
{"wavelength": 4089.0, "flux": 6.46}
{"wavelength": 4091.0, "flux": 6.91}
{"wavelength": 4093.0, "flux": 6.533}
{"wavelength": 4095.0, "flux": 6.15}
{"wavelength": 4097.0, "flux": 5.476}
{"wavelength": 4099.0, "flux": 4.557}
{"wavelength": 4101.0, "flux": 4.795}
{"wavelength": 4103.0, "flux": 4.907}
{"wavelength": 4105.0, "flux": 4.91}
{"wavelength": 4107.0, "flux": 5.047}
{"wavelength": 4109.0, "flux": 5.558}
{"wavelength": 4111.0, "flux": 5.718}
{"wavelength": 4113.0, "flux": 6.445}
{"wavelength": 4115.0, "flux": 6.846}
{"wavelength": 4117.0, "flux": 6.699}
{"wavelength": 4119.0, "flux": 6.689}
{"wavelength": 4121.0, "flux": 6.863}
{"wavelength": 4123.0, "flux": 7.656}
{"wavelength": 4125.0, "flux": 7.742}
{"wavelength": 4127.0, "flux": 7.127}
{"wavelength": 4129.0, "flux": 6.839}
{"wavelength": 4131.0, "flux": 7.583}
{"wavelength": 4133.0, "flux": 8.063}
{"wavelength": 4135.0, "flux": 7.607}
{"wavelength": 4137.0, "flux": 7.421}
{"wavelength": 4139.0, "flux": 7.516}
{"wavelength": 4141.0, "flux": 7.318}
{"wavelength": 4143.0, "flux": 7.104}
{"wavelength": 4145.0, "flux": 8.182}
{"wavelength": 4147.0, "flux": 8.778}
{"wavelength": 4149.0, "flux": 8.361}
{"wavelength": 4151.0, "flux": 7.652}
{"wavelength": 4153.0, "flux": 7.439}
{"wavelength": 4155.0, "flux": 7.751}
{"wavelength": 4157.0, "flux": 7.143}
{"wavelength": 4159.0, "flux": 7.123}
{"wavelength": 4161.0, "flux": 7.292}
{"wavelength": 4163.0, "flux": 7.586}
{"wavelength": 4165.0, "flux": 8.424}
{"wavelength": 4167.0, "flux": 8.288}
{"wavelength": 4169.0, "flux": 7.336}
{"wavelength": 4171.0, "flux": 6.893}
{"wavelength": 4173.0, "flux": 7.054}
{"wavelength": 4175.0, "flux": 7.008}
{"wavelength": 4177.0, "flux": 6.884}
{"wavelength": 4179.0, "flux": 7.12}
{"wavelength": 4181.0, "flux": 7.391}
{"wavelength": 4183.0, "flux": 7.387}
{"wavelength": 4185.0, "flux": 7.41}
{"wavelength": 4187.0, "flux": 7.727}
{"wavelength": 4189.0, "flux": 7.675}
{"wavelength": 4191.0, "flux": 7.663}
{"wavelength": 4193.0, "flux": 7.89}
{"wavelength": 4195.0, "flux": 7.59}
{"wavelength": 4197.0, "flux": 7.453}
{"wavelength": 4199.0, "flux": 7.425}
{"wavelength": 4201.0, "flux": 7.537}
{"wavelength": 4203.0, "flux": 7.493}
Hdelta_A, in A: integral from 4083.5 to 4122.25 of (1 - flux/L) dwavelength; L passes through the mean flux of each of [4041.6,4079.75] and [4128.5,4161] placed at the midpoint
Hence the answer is 8.15 A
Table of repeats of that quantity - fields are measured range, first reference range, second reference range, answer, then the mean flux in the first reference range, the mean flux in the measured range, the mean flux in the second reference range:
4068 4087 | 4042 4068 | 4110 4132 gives 0.55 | 7.76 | 7.26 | 6.93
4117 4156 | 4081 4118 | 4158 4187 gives -4.82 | 6.02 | 7.54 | 7.38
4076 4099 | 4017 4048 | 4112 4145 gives 3.50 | 8.42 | 6.57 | 7.25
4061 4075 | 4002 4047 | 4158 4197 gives 0.52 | 8.22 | 7.7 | 7.46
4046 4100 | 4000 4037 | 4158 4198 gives 5.23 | 8.11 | 7.13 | 7.46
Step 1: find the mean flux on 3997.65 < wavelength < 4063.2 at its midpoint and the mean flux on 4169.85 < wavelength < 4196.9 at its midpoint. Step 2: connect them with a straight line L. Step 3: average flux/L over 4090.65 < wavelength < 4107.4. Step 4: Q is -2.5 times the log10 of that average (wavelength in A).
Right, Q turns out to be 0.38 mag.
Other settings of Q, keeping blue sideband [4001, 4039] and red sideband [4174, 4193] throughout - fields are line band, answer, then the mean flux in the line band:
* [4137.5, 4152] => -0.04 mag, 7.83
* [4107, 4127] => 0.16 mag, 6.63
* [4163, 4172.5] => -0.03 mag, 7.68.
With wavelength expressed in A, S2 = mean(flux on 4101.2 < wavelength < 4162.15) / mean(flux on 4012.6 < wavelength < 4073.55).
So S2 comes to 0.87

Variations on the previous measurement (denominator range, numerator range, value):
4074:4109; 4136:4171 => 1.25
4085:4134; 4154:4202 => 1.17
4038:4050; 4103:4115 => 0.68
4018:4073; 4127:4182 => 0.93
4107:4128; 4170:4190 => 1.09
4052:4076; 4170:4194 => 0.95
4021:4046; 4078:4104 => 0.73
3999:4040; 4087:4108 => 0.69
